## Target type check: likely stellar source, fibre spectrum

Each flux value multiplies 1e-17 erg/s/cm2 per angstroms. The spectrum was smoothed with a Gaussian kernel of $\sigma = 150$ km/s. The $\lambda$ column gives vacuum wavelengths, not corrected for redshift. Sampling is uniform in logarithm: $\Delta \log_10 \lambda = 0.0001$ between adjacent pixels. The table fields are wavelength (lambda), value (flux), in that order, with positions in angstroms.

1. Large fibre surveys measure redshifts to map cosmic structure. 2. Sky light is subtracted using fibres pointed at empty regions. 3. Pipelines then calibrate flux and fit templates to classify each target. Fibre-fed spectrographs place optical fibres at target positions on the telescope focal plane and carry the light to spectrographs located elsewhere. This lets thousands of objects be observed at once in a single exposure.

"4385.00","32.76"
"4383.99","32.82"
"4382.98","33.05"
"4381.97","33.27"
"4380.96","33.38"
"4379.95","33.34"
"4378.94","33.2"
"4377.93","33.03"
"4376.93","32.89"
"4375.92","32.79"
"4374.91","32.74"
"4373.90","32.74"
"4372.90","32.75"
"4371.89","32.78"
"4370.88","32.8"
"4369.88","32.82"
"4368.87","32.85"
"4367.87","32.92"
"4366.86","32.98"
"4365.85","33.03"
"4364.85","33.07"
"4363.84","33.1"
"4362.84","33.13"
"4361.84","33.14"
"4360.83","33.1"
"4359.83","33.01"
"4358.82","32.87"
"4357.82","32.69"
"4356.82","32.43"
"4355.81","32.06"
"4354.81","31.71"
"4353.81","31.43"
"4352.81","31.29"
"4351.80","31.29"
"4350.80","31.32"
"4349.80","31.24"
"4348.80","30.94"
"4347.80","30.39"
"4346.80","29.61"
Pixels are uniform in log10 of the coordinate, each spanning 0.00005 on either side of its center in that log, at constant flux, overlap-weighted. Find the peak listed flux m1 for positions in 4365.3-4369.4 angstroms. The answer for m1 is 33.03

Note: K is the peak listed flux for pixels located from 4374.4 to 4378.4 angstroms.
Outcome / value 33.03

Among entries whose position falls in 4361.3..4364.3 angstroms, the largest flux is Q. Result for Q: 33.14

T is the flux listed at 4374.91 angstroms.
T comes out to 32.74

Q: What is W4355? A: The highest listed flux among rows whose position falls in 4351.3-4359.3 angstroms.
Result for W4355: 32.87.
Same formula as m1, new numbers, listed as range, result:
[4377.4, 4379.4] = 33.2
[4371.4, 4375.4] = 32.78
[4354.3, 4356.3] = 32.06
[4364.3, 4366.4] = 33.07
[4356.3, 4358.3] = 32.69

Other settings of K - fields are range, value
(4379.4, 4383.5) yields 33.38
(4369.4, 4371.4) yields 32.82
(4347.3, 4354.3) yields 31.43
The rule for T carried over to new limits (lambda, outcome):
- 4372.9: 32.75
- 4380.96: 33.38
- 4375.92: 32.79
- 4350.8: 31.32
